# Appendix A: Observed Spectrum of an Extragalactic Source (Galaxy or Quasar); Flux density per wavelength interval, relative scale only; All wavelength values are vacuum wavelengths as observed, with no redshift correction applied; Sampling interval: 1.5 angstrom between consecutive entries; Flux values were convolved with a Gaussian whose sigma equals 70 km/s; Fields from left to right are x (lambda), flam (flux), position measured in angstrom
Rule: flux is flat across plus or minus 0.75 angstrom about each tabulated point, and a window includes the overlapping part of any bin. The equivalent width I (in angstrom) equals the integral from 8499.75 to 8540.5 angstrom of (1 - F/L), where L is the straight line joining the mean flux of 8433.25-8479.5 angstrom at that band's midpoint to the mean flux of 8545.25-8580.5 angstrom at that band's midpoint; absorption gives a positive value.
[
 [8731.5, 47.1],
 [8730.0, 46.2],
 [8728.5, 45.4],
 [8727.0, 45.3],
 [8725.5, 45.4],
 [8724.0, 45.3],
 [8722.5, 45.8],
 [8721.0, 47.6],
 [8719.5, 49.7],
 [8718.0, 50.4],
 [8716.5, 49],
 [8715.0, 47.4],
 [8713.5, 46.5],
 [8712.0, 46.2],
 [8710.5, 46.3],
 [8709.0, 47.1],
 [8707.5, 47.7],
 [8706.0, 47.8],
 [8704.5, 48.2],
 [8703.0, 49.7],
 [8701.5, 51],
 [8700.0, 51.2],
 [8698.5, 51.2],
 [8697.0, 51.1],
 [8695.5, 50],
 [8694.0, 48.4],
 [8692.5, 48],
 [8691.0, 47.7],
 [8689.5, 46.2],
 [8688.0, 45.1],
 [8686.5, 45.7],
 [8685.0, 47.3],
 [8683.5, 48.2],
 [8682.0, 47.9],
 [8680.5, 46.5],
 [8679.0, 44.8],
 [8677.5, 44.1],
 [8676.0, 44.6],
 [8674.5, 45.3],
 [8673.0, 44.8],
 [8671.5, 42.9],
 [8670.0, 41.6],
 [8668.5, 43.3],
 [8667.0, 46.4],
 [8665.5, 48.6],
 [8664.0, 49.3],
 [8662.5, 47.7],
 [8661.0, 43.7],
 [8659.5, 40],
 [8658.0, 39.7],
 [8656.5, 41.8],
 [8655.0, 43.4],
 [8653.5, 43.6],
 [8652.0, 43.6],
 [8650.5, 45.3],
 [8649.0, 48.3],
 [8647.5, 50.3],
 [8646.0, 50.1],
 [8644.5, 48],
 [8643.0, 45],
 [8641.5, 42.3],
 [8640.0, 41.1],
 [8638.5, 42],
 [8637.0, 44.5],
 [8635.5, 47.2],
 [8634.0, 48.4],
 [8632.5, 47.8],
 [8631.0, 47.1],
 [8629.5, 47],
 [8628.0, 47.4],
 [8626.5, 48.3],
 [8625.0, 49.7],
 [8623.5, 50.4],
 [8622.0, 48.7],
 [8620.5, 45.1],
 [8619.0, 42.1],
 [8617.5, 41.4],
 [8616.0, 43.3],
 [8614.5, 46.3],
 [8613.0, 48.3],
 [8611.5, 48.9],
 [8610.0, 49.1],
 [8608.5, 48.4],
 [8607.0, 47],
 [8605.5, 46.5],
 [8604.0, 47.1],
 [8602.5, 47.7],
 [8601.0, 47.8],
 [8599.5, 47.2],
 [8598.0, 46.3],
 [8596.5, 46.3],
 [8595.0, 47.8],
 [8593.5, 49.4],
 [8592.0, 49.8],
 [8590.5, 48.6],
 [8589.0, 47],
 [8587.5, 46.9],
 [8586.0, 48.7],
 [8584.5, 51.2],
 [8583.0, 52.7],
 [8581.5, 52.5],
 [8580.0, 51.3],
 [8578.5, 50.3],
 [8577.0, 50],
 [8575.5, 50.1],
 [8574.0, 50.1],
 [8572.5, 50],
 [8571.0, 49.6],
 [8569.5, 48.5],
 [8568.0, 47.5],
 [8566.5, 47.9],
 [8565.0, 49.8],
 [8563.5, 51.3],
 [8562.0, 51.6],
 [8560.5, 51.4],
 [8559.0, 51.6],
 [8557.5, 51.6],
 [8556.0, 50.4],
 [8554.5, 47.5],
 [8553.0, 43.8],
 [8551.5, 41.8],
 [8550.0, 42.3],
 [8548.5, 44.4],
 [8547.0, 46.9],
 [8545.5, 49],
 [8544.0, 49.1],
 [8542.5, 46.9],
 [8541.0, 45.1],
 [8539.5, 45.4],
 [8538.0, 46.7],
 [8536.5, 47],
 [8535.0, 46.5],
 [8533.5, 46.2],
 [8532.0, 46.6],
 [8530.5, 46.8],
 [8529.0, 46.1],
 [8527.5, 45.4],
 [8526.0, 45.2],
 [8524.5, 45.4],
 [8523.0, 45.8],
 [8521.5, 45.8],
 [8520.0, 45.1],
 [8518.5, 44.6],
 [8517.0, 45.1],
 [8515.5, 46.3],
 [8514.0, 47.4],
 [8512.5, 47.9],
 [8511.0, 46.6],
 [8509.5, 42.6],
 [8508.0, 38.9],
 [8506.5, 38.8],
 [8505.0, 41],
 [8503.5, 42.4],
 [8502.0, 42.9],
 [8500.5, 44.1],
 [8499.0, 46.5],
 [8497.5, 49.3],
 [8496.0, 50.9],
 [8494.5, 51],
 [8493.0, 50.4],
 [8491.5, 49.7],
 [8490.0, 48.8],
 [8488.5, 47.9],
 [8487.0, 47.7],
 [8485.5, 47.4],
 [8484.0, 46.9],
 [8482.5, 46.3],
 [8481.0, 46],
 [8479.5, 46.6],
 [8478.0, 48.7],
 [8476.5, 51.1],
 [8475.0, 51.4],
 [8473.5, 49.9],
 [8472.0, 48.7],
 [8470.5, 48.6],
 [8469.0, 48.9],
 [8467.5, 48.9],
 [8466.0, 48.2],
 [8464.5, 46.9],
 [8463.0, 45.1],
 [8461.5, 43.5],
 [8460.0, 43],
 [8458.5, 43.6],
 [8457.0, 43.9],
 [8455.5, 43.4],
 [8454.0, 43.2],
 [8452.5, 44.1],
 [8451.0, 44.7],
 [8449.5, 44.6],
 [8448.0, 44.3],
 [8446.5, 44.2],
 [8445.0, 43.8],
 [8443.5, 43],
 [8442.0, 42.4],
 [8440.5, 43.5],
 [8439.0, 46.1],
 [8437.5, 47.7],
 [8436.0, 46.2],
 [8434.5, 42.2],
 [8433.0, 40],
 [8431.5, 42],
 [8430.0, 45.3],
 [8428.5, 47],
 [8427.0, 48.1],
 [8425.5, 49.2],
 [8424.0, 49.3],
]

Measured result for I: 2.2 angstrom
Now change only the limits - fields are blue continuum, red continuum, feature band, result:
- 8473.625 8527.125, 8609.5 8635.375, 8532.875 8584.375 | -1.97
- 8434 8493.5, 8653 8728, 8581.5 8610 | -1.13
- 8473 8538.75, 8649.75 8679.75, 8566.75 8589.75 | -2.17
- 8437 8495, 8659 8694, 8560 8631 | -3.60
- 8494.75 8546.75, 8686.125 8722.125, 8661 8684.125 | 1.06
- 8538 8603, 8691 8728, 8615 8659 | 2.49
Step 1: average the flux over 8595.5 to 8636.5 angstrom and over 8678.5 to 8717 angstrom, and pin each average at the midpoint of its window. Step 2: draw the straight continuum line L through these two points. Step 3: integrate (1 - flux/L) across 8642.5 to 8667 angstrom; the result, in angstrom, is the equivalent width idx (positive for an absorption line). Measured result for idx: 1.0 angstrom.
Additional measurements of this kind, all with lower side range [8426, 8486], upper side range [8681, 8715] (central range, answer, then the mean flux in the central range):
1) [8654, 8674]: 1.5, 44.1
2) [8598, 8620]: 0.3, 46.5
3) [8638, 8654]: 0.7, 45.5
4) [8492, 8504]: -0.3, 47.3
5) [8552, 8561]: -0.5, 49.1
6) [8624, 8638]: 0.0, 47.4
